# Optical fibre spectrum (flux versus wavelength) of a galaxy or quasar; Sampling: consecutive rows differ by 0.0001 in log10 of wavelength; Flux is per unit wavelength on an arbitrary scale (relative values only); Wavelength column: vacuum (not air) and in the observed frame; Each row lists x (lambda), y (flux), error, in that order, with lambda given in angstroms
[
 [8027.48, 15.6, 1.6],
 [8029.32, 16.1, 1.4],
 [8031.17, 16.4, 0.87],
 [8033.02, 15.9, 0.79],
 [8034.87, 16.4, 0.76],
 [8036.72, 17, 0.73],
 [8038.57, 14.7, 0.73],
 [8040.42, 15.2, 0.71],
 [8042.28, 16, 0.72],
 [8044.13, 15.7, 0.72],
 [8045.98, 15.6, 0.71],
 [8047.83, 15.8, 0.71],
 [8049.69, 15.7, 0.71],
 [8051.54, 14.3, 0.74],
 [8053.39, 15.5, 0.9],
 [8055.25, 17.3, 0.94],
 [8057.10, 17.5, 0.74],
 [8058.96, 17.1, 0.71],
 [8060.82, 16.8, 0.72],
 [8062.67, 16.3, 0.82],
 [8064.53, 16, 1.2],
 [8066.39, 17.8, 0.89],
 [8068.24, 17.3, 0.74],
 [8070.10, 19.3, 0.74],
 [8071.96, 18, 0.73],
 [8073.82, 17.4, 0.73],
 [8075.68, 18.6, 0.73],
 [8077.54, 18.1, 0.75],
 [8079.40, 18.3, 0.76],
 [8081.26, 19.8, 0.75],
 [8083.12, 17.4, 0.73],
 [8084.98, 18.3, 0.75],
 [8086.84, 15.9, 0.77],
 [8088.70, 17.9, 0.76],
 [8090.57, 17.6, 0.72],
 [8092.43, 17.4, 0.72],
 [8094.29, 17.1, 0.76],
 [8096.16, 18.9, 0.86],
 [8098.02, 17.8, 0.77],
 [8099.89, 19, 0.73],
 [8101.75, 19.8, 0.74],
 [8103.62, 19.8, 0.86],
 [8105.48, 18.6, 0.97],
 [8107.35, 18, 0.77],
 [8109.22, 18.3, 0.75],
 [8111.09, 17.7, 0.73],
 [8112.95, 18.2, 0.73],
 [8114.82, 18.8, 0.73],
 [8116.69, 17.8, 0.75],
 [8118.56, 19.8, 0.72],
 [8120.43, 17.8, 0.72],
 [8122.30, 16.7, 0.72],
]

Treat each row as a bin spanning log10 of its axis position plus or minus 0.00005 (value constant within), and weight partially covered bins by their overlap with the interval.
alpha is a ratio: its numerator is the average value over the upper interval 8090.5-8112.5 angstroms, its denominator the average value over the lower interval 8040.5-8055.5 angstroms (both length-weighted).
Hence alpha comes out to 1.17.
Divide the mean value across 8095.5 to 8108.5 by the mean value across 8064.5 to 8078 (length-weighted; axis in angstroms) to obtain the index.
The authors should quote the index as 1.05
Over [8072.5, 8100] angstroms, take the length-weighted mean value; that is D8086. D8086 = 17.9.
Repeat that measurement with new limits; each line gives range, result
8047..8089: 17.2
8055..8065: 16.8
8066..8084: 18.2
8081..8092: 17.7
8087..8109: 18.3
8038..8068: 16.1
